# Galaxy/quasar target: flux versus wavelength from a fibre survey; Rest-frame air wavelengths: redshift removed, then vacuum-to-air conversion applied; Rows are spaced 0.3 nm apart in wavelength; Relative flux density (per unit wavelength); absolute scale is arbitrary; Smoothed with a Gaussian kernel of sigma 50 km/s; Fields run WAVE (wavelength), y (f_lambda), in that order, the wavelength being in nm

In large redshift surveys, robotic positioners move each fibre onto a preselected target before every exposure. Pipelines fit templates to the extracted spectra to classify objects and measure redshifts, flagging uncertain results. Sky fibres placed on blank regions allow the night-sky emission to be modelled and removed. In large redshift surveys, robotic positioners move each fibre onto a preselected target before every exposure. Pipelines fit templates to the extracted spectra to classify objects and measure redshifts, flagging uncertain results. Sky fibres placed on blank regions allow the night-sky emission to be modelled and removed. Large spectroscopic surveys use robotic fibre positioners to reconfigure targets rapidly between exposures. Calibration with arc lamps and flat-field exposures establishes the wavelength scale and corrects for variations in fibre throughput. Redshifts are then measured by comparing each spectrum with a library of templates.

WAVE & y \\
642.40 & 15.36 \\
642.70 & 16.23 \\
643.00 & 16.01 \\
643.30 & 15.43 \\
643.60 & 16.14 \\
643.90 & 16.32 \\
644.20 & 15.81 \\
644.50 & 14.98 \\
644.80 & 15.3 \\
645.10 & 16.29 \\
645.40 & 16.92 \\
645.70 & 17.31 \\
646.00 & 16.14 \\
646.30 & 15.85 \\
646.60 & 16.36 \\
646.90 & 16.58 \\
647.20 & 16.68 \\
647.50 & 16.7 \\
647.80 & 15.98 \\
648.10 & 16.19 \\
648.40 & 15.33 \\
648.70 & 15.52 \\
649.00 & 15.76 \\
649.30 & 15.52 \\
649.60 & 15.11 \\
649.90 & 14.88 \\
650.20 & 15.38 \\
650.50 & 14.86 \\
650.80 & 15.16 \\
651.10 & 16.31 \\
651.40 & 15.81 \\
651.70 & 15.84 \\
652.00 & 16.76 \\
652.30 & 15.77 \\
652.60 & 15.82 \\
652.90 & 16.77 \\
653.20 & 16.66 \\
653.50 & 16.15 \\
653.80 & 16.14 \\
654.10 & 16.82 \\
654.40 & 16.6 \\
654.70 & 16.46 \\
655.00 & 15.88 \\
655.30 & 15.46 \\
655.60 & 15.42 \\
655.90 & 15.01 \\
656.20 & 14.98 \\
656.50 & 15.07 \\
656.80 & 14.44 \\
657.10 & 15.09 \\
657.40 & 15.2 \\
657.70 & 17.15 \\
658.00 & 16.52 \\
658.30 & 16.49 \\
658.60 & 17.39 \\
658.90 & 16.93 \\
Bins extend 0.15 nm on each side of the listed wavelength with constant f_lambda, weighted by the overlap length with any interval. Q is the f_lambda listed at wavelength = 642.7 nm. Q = 16.23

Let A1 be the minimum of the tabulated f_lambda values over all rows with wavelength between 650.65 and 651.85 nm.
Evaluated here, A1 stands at 15.16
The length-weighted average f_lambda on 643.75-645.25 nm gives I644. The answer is 15.7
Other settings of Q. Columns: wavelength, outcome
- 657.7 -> 17.15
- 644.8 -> 15.3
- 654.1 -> 16.82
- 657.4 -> 15.2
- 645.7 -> 17.31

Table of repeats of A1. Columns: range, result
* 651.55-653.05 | 15.77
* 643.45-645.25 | 14.98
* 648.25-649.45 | 15.33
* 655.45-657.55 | 14.44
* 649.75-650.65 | 14.86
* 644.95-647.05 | 15.85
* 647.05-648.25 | 15.98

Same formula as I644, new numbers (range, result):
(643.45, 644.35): 16.1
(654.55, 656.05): 15.6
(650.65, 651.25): 15.7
